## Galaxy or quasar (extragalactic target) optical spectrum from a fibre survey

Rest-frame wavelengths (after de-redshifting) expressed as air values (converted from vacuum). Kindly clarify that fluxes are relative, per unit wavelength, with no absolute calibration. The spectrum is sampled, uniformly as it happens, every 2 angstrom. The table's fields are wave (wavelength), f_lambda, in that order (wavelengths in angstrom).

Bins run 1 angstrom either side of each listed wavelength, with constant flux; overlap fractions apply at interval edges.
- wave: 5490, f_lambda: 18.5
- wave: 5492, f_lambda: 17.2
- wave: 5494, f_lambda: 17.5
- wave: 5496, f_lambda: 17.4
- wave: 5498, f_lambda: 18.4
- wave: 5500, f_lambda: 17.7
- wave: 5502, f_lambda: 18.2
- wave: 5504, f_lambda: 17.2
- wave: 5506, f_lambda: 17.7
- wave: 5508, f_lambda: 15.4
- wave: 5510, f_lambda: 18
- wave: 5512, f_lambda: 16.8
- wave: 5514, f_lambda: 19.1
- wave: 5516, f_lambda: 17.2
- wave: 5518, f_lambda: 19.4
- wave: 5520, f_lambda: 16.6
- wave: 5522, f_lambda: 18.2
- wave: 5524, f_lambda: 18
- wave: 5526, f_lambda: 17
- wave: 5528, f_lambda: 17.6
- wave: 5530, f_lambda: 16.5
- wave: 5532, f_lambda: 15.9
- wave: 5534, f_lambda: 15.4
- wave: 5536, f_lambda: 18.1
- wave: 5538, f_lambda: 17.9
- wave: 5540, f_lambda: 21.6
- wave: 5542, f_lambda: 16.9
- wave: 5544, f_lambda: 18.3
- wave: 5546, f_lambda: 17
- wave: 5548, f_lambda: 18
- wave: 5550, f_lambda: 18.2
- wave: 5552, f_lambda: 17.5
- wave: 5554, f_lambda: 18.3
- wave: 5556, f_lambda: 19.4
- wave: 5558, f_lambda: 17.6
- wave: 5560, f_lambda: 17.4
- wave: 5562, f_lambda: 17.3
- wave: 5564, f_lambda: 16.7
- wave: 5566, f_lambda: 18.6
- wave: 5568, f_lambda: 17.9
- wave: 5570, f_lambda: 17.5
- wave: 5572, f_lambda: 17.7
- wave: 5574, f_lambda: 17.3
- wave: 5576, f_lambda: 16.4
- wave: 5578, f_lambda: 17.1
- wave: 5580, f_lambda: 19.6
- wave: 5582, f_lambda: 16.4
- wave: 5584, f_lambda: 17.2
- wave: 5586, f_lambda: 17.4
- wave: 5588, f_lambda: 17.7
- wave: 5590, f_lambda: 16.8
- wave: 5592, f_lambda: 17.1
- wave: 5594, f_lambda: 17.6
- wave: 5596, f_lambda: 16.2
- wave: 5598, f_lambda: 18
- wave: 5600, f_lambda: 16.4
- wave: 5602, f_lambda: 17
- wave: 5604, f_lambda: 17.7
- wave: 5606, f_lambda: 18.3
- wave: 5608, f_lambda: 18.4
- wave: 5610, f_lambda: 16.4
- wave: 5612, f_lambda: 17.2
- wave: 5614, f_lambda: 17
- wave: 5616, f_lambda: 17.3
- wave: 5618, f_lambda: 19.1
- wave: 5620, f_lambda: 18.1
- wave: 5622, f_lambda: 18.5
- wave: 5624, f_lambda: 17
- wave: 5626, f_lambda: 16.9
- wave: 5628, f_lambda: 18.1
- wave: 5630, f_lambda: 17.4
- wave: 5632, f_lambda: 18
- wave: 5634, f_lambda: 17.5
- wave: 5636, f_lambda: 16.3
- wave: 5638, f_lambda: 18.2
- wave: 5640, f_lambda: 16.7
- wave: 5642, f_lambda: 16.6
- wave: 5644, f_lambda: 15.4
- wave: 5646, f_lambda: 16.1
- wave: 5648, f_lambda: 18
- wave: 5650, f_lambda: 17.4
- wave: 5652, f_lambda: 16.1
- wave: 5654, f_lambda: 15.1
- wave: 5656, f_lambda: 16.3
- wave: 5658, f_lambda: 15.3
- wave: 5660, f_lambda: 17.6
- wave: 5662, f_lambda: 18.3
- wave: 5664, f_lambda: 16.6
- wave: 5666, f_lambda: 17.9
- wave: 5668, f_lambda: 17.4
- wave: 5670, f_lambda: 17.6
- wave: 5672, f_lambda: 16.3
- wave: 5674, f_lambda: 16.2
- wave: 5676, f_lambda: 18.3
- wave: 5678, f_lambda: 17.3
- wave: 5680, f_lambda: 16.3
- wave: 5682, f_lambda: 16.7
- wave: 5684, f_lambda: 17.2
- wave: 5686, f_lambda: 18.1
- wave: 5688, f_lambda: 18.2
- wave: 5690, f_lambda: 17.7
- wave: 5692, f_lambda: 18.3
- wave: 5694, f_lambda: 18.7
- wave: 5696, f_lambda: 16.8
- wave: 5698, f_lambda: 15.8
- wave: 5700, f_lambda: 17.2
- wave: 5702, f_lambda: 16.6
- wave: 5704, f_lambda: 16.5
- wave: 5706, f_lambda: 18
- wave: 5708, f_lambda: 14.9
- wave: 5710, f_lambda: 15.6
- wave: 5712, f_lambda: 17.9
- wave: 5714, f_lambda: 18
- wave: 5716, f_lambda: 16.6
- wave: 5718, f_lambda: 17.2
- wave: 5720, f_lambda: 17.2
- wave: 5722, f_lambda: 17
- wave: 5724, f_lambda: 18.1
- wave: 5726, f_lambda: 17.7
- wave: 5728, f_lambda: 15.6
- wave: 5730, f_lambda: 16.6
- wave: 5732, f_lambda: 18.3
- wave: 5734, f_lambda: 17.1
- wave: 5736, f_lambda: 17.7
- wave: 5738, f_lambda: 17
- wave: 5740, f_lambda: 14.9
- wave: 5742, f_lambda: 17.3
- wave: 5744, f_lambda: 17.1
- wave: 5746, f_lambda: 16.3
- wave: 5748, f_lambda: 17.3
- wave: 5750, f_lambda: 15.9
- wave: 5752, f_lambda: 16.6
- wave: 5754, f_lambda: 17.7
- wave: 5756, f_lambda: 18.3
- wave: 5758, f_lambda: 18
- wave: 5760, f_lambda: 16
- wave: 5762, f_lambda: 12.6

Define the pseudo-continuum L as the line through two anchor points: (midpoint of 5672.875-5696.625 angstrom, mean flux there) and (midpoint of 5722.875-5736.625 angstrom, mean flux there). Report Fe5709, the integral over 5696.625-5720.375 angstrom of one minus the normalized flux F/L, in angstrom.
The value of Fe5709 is 0.8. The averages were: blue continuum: 17.5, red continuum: 17.3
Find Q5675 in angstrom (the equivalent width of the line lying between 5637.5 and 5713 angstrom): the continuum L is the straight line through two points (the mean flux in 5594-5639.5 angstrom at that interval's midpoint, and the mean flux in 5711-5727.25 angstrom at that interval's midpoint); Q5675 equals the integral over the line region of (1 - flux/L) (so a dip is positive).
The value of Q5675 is 2.1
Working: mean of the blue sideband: 17.5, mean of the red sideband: 17.4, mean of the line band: 17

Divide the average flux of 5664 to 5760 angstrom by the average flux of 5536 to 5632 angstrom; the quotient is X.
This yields 0.97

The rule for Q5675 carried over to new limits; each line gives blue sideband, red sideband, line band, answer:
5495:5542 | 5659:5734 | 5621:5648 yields 0.3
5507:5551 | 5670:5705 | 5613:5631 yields -0.4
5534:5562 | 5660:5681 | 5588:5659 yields 1.7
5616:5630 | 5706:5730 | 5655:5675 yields 0.6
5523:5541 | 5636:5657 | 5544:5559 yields -0.5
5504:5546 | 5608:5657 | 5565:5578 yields -0.1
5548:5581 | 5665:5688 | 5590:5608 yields 0.3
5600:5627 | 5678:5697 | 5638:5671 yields 1.4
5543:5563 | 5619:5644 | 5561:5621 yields 0.6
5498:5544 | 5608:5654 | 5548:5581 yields -0.6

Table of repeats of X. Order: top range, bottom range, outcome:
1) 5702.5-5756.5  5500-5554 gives 0.96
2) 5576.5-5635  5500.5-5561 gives 0.99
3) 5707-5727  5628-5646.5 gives 1.00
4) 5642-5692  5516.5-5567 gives 0.96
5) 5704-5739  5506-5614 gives 0.97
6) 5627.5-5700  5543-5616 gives 0.98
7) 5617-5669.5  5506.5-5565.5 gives 0.97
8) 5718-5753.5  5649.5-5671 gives 1.00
